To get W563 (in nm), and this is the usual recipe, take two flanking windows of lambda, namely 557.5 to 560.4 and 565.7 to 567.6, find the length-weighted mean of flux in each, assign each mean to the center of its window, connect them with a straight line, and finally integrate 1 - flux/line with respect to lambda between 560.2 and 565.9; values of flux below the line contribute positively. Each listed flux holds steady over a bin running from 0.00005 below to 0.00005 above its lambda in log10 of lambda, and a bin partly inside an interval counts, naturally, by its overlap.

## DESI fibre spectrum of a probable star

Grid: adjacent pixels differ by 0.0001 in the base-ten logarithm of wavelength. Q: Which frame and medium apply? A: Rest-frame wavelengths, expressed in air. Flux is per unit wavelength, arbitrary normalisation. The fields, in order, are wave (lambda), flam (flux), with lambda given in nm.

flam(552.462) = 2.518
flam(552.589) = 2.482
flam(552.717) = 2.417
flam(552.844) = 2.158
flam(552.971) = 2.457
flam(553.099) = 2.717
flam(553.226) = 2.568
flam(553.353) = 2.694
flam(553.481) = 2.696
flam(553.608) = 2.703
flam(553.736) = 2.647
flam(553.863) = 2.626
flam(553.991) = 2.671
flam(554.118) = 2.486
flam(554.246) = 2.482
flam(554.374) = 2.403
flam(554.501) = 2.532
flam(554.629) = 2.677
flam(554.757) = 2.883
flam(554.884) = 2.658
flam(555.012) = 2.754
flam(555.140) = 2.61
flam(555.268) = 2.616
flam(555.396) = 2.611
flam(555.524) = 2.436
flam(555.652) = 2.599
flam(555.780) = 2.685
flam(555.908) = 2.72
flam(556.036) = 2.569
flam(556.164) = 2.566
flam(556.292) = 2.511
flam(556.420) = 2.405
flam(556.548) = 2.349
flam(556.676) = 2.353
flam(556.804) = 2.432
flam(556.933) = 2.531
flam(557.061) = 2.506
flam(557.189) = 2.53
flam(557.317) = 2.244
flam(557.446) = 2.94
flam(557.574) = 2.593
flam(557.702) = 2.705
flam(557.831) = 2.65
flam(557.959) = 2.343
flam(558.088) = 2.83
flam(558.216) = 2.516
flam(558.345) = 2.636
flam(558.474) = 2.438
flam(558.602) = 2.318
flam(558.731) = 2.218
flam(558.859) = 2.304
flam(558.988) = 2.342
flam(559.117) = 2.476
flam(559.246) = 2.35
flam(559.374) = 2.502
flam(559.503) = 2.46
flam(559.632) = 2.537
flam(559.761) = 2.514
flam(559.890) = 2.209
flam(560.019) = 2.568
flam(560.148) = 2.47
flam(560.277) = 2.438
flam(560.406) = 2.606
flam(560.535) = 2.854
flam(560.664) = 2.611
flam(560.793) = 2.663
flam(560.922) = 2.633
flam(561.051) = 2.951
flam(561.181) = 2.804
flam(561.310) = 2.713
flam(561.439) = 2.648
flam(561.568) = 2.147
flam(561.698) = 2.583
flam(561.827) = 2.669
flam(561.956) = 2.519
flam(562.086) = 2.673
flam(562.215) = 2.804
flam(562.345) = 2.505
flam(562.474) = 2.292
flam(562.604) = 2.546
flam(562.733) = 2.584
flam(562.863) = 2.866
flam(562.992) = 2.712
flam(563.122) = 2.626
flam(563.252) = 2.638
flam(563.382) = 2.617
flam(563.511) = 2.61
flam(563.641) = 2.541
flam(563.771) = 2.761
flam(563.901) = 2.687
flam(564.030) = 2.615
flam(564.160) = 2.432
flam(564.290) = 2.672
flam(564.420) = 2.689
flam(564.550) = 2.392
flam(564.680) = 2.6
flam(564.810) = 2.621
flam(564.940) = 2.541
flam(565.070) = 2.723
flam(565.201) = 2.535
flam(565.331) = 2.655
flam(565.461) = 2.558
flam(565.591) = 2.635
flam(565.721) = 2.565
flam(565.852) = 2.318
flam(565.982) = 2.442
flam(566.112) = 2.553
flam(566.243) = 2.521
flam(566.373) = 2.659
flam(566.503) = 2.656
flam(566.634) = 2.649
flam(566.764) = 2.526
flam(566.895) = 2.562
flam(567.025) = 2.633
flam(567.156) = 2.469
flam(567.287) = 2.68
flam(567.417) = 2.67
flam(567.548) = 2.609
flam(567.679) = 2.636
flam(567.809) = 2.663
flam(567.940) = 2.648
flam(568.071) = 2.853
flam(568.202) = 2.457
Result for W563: -0.19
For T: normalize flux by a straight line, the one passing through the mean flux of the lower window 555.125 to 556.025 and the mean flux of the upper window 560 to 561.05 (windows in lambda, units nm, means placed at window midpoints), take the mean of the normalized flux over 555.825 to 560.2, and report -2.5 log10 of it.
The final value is 0.05 mag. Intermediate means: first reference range 2.61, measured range 2.49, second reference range 2.63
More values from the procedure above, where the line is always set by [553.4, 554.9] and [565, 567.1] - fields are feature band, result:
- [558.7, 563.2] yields 0.016 mag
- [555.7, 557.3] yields 0.045 mag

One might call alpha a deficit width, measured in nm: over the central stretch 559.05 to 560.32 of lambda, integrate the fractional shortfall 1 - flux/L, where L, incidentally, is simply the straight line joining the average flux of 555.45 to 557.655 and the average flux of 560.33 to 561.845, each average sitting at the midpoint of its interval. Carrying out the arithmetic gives 0.08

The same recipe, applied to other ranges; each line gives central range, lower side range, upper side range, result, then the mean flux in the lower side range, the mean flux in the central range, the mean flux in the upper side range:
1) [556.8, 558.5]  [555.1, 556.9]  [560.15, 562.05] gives -0.01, 2.53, 2.57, 2.63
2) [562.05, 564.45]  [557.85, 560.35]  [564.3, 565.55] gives -0.07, 2.45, 2.62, 2.59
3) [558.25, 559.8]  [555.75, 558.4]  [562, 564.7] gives 0.09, 2.55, 2.42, 2.61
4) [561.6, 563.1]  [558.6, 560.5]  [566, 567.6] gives -0.07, 2.43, 2.6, 2.59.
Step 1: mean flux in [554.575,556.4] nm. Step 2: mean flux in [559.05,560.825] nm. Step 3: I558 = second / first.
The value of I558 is 0.96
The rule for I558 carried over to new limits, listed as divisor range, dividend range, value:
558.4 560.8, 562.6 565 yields 1.06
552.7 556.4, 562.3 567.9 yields 1.00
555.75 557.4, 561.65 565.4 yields 1.05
